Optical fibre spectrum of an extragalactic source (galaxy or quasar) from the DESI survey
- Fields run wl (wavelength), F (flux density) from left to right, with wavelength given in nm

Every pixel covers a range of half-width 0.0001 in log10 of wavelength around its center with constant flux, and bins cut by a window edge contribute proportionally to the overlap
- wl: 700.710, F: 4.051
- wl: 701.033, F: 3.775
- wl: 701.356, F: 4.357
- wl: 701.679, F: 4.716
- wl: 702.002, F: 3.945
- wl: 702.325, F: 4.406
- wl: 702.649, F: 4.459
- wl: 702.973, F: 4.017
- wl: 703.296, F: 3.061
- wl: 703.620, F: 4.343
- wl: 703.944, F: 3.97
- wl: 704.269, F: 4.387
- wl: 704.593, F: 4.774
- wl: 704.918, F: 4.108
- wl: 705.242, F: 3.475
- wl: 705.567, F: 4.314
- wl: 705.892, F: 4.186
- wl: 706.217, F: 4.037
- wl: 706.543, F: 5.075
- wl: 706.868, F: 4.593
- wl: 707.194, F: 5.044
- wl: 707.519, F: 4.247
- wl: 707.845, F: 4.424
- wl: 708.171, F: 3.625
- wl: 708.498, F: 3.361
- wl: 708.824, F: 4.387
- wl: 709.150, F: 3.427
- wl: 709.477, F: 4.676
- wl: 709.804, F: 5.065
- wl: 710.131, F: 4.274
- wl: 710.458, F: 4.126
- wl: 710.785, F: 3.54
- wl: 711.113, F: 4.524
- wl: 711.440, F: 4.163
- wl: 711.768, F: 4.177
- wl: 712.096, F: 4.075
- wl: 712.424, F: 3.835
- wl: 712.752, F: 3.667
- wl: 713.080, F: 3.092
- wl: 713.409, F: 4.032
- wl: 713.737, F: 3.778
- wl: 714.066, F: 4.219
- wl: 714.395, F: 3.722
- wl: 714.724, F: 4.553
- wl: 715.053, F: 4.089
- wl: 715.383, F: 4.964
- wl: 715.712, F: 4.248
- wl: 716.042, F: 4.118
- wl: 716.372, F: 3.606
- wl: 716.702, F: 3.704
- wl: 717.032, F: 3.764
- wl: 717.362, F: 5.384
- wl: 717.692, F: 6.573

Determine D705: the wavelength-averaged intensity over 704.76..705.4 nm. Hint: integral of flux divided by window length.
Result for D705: 3.8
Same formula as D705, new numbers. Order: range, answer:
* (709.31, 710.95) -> 4.33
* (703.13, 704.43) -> 3.94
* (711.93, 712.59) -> 3.95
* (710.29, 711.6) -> 4.09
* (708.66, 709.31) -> 3.91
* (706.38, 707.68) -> 4.74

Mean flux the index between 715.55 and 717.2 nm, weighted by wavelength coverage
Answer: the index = 3.89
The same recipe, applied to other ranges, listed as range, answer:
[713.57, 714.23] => 4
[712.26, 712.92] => 3.75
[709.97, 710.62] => 4.2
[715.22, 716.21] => 4.44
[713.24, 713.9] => 3.9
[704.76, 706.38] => 4.02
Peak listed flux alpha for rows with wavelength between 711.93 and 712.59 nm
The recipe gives 4.075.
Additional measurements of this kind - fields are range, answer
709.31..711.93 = 5.065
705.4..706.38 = 4.314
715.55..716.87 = 4.248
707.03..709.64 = 5.044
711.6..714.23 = 4.219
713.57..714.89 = 4.553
